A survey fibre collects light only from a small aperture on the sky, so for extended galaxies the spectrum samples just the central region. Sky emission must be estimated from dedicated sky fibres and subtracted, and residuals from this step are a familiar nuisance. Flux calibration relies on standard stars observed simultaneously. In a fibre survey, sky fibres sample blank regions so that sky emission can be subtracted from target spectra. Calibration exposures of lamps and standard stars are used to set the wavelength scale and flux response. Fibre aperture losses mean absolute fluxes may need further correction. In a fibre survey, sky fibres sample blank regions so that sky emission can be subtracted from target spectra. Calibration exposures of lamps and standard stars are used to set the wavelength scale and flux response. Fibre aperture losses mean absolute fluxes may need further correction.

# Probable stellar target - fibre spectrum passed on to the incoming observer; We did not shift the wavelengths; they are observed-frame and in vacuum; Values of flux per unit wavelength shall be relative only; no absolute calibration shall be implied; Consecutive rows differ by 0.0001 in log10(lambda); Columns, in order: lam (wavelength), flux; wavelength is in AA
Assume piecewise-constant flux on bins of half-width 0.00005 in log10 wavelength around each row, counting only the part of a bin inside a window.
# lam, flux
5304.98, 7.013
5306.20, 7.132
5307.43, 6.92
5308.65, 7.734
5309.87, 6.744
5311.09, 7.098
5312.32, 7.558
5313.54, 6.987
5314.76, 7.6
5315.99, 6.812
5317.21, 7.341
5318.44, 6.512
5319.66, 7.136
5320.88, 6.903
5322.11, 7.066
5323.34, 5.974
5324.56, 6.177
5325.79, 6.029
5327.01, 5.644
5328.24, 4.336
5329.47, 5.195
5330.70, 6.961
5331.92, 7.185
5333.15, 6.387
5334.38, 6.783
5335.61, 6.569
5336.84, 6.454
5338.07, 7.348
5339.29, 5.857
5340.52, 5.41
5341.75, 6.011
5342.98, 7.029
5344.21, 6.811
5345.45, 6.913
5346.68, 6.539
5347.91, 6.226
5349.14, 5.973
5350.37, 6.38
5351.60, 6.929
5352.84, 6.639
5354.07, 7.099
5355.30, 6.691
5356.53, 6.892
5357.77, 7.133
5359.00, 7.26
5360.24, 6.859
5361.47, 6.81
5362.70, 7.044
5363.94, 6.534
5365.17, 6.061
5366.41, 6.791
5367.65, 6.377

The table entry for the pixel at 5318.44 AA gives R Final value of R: 6.512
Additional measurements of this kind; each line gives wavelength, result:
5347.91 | 6.226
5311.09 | 7.098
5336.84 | 6.454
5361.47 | 6.81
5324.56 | 6.177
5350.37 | 6.38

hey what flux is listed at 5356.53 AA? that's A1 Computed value 6.892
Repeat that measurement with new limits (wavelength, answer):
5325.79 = 6.029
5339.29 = 5.857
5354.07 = 7.099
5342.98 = 7.029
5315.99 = 6.812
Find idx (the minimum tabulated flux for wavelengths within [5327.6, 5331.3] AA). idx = 4.336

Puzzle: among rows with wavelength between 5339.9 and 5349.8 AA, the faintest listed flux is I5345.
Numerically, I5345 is 5.41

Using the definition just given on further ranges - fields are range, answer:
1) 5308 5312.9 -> 6.744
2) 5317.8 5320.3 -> 6.512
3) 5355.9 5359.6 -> 6.892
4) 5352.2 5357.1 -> 6.639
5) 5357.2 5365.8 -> 6.061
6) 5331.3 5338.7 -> 6.387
